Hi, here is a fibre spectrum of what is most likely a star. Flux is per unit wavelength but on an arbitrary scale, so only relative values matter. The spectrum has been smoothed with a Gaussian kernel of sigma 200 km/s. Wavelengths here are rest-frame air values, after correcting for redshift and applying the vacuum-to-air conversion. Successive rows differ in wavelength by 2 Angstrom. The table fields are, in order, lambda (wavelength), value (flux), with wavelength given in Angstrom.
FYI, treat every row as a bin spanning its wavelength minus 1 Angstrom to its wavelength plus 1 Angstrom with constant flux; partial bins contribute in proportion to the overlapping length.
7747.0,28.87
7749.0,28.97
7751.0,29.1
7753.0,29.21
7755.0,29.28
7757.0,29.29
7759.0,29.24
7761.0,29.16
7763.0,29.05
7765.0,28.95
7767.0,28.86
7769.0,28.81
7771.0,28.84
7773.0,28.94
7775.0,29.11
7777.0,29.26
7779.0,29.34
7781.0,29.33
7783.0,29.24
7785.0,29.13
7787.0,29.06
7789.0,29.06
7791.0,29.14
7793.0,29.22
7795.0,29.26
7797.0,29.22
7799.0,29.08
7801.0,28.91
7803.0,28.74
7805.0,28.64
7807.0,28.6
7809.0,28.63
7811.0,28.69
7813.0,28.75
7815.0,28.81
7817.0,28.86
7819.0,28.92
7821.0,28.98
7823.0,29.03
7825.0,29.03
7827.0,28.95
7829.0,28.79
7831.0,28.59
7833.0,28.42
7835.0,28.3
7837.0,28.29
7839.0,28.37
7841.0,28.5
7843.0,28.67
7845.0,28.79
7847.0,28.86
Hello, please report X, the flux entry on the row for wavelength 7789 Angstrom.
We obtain 29.06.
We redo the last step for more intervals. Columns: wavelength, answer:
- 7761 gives 29.16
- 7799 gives 29.08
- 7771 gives 28.84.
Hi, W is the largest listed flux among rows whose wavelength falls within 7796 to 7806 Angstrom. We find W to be 29.22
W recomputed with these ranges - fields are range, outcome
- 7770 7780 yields 29.34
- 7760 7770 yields 29.16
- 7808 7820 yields 28.92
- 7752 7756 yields 29.28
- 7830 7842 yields 28.59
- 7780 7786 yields 29.33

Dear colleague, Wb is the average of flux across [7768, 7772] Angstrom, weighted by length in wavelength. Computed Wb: 28.8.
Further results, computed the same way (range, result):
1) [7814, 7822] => 28.9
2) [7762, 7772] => 28.9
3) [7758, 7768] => 29.1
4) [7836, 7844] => 28.5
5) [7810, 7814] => 28.7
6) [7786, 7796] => 29.1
